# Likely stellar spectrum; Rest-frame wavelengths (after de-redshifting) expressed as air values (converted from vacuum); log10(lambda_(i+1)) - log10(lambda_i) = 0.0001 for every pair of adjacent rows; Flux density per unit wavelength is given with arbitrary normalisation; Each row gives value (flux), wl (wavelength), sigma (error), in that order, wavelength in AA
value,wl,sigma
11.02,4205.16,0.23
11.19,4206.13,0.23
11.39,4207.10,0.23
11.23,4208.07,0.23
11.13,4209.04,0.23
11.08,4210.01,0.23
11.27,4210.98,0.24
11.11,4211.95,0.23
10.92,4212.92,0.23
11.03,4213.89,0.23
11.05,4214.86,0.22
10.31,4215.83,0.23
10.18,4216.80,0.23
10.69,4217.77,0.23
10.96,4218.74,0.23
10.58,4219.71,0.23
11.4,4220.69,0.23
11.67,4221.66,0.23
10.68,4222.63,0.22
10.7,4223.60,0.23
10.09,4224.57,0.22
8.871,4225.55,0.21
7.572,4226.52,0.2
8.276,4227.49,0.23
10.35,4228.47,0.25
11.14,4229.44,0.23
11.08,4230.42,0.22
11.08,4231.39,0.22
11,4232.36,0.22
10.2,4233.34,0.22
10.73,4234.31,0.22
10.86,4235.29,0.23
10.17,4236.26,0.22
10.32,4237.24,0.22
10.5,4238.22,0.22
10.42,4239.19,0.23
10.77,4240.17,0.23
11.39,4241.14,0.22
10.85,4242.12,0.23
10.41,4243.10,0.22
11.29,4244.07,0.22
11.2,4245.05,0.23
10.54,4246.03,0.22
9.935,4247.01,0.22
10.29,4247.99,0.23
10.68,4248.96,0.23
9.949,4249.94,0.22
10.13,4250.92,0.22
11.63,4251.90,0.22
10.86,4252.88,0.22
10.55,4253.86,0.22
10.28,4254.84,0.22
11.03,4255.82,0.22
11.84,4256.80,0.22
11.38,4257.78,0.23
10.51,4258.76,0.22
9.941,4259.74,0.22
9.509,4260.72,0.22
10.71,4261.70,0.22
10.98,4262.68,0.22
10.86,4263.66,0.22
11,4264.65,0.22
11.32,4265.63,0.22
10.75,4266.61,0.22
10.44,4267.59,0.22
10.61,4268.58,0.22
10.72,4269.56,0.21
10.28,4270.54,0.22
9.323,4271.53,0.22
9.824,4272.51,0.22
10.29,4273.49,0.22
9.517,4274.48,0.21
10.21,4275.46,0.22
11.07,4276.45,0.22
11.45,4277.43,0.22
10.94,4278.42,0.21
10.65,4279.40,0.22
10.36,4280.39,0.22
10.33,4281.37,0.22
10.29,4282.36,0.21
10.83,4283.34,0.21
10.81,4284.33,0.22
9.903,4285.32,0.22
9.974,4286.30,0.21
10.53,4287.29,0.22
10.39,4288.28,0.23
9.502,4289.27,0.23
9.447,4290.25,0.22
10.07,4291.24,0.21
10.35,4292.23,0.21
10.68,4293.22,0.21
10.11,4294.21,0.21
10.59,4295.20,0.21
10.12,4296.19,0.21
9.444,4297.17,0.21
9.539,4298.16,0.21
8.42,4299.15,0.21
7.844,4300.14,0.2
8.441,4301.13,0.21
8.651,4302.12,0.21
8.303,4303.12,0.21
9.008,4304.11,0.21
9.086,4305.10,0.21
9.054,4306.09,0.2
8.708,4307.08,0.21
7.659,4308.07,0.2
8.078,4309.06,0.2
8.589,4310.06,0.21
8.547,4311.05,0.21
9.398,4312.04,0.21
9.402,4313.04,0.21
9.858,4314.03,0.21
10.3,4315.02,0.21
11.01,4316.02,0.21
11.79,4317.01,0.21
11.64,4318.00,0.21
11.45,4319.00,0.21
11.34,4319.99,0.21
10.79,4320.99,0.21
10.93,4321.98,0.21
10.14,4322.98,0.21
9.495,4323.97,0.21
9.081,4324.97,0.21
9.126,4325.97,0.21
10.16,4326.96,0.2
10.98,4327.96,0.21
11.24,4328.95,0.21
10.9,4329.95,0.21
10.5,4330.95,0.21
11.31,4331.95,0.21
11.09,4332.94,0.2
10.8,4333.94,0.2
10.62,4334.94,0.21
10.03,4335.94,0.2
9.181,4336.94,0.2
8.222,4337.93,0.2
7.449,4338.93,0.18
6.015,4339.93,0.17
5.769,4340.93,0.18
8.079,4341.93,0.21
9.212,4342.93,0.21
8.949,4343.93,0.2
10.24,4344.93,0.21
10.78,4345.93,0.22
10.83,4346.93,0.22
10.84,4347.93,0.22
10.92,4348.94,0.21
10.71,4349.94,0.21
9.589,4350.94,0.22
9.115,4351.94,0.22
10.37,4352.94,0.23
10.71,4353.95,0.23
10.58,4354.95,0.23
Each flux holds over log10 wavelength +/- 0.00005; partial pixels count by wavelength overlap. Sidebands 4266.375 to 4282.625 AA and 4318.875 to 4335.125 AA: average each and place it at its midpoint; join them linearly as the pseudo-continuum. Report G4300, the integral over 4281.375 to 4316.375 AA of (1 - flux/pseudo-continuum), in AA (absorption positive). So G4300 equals 3.2 AA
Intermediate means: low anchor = 10.4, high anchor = 10.6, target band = 9.51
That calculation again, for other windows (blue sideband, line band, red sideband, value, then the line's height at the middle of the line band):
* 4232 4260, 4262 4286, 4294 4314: -1.67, 9.85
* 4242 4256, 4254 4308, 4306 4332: 1.41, 10.4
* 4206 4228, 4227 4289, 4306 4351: -1.63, 10.3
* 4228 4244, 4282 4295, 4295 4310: -1.42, 9.22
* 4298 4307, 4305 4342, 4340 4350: -2.73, 9.04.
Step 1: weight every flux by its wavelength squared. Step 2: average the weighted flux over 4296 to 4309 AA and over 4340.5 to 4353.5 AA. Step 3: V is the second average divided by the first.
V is 1.13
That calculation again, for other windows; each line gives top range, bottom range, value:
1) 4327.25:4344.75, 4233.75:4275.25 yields 0.93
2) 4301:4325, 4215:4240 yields 0.97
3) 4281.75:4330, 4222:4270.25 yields 0.96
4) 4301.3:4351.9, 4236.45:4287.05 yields 0.95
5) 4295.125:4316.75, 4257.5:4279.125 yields 0.88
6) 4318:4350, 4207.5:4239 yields 0.99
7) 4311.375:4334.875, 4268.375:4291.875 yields 1.04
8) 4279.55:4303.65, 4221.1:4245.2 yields 0.96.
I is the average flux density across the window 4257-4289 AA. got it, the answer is 10.5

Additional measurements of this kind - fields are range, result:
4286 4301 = 9.76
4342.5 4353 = 10.1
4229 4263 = 10.7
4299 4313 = 8.58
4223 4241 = 10.3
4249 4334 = 10.2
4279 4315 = 9.53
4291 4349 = 9.67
